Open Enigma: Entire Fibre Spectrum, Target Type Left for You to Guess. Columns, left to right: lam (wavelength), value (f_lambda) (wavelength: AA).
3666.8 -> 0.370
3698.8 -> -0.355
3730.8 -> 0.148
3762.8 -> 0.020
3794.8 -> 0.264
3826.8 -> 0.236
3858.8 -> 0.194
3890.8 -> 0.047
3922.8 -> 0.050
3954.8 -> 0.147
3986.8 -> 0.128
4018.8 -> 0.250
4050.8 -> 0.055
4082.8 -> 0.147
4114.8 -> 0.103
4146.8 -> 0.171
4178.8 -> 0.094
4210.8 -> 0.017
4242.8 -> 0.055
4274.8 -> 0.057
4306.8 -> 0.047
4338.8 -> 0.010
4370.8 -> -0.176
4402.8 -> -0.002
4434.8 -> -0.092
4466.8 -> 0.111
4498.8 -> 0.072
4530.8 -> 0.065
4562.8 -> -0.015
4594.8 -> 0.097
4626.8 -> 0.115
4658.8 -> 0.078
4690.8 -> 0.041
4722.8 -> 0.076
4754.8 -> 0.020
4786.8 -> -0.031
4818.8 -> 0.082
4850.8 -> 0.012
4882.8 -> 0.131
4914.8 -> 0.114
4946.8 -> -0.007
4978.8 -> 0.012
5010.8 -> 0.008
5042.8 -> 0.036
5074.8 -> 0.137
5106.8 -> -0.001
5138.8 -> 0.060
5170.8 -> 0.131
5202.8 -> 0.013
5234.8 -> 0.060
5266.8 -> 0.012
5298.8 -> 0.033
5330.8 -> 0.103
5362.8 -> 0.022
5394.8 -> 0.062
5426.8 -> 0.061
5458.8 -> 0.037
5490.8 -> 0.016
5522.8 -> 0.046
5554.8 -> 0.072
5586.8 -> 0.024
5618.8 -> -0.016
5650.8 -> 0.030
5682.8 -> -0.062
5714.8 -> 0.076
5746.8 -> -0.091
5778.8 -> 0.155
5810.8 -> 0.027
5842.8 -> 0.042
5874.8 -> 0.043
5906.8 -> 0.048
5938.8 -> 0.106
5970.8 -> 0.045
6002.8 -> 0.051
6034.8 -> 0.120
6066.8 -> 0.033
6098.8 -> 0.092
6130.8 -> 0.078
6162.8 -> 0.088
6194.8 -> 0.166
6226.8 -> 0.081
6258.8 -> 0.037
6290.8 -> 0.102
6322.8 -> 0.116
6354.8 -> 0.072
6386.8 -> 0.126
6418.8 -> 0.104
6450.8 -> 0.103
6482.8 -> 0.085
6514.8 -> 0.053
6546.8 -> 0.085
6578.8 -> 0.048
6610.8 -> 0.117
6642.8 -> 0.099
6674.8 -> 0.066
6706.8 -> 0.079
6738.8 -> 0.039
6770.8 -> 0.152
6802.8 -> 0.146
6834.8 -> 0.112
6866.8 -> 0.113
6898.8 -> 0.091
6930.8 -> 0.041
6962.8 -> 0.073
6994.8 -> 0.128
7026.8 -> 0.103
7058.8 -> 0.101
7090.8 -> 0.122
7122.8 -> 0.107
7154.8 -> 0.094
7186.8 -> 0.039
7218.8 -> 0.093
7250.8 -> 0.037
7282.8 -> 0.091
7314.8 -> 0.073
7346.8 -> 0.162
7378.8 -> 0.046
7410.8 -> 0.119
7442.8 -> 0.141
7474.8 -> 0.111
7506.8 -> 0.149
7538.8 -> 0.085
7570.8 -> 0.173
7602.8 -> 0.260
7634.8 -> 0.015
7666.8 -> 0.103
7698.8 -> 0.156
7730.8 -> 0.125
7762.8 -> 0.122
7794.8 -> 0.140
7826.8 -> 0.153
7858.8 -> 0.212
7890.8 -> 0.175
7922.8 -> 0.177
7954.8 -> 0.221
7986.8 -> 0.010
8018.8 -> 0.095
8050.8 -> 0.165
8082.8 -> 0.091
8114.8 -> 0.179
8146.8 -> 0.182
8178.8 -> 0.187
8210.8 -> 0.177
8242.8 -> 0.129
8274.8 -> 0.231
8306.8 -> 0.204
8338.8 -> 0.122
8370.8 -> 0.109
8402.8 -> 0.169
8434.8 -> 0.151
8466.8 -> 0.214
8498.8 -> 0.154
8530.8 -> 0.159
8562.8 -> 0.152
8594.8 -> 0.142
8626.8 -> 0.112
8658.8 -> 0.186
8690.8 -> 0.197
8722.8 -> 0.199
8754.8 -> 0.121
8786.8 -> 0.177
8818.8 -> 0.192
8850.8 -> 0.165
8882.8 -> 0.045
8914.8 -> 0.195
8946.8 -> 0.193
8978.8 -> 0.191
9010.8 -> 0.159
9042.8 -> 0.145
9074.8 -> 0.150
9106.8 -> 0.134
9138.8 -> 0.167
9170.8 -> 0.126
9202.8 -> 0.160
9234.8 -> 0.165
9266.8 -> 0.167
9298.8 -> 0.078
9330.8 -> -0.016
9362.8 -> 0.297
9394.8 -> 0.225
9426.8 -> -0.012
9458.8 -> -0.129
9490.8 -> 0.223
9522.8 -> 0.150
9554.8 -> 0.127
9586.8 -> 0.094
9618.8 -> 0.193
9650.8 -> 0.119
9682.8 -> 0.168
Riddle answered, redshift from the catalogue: 1.04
